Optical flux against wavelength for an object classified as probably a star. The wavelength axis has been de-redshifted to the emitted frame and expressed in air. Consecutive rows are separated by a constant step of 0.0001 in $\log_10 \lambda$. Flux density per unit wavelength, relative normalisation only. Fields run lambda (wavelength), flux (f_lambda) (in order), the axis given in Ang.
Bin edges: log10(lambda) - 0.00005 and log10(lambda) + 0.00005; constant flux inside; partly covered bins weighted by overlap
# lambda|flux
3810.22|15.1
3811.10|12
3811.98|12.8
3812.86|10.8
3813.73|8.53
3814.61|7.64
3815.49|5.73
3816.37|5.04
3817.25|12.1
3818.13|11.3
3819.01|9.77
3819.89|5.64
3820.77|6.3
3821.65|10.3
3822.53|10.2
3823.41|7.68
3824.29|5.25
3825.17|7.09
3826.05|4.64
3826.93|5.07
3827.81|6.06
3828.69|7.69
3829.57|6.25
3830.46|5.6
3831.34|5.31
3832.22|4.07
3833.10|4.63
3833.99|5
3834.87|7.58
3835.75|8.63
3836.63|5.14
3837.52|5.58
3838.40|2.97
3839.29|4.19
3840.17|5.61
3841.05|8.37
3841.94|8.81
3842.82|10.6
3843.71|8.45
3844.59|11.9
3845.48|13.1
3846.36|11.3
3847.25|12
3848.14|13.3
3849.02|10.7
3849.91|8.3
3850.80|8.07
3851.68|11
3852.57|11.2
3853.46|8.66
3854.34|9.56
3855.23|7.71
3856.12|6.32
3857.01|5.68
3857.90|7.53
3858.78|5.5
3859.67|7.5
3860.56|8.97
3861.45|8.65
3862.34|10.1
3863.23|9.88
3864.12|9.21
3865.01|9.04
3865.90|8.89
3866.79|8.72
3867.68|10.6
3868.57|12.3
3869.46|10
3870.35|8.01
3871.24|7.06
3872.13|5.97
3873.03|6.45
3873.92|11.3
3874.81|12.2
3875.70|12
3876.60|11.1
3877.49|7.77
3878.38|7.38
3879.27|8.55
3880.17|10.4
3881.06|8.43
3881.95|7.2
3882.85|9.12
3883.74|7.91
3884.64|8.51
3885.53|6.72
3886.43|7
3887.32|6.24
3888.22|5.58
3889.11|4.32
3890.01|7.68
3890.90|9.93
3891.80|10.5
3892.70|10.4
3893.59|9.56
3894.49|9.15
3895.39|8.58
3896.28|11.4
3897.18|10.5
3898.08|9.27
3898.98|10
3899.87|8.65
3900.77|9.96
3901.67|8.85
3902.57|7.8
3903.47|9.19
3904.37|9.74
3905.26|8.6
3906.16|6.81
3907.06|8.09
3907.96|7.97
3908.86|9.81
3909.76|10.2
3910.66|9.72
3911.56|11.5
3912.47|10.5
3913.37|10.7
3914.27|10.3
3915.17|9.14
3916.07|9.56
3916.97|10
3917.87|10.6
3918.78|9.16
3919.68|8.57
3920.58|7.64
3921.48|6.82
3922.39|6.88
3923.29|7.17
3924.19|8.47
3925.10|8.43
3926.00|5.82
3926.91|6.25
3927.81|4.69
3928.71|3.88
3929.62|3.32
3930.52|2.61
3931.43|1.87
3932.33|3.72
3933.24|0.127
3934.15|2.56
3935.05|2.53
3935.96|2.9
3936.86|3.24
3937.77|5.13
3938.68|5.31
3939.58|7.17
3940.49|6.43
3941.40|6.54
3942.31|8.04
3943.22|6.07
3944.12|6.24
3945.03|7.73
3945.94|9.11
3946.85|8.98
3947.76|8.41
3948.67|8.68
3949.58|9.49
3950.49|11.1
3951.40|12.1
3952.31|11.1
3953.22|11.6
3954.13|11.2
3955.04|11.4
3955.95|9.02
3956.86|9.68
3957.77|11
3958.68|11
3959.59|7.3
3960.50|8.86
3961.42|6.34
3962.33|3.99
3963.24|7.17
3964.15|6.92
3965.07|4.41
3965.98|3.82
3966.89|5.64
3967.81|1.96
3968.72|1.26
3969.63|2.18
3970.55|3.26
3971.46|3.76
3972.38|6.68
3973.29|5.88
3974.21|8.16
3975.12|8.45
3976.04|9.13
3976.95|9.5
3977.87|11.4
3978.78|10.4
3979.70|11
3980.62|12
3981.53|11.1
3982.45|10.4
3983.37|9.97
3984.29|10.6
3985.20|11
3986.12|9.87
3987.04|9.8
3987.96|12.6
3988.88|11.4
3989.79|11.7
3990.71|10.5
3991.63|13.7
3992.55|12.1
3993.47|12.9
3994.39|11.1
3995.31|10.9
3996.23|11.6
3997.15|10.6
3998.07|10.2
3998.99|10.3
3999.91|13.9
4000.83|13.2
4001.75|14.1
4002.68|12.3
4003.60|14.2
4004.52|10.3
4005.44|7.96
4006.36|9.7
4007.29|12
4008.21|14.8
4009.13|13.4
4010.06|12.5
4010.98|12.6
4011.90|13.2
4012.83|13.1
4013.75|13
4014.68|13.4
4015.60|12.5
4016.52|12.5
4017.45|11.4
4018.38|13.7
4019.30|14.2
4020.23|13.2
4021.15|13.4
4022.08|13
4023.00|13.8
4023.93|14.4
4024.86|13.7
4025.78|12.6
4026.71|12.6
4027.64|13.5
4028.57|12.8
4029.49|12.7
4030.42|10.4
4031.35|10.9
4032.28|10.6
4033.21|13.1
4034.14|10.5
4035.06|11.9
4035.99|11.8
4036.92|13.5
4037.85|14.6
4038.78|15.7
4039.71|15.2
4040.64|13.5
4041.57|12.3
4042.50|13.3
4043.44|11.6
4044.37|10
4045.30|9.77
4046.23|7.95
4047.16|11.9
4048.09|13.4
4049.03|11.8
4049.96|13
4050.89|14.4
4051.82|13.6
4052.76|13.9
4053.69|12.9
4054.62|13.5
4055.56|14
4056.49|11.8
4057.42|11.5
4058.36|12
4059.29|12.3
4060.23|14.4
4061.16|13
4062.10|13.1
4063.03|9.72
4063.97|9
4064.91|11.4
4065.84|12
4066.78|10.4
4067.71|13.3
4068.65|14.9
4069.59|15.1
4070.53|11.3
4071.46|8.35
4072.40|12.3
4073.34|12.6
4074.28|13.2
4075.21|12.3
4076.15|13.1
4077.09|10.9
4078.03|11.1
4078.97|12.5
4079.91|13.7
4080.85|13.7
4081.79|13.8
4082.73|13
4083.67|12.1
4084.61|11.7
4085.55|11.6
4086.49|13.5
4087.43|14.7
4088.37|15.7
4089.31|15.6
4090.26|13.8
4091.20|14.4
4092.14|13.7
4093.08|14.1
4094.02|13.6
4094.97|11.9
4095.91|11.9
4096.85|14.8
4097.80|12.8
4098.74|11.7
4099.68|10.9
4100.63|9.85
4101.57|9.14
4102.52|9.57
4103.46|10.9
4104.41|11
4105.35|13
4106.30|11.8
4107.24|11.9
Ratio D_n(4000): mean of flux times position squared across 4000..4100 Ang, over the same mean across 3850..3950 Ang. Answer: 1.7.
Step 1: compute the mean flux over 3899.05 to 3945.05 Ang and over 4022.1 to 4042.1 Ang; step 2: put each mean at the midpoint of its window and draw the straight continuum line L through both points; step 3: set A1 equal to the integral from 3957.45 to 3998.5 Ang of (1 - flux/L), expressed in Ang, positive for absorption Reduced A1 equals 5.7 Ang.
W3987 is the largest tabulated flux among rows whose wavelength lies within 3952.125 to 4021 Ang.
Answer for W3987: 14.8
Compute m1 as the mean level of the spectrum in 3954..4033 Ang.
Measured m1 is 10.5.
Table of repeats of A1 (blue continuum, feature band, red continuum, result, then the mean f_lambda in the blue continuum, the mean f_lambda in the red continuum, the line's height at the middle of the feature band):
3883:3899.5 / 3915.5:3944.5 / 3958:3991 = 8.51 Ang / 8.53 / 8.05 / 8.31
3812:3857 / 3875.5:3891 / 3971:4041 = 1.77 Ang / 7.96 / 11.8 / 9.04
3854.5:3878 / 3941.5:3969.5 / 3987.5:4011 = 7.64 Ang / 8.79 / 11.9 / 10.9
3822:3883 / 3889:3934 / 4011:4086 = 6.65 Ang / 8.25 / 12.5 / 9.54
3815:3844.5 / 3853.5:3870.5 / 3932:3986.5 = -3.79 Ang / 6.93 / 7.51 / 7.07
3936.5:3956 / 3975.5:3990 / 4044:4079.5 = -1.72 Ang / 8.38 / 12.2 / 9.57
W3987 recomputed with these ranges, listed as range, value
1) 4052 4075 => 15.1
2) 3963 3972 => 7.17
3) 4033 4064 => 15.7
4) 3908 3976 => 12.1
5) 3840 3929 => 13.3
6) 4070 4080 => 13.7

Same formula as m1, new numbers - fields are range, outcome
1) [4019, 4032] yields 12.9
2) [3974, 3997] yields 10.9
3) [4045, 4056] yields 12.5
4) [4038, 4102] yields 12.6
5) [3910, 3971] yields 7.09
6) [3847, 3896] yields 8.8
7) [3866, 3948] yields 7.88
